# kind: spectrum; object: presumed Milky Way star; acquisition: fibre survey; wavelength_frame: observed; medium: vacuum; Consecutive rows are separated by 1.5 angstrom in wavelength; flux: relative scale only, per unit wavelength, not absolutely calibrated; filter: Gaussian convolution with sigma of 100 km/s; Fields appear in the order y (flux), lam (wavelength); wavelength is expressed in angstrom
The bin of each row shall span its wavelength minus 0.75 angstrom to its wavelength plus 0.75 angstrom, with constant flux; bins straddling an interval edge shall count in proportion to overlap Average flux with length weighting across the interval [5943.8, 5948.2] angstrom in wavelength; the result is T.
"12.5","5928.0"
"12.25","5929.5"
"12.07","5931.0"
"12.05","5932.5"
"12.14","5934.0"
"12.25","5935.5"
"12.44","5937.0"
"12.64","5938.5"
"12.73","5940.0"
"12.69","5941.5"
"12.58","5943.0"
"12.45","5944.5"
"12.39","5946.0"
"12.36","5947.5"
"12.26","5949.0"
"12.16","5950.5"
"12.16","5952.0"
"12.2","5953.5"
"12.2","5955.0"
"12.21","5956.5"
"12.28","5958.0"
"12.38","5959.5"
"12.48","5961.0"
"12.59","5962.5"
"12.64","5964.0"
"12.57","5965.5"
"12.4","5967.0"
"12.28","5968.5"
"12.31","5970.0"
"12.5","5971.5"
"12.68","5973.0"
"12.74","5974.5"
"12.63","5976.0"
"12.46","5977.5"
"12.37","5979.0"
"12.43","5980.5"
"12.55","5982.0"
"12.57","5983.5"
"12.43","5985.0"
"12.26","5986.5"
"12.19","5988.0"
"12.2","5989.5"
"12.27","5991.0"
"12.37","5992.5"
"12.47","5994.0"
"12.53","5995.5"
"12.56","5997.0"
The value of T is 12.4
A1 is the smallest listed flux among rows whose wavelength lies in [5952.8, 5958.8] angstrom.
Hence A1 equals 12.2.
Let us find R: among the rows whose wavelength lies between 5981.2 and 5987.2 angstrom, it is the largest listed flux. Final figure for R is 12.57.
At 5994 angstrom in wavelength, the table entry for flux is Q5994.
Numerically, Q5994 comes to 12.47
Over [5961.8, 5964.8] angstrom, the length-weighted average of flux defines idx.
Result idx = 12.6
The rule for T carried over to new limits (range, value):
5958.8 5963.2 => 12.5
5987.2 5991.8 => 12.2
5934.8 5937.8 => 12.4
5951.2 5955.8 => 12.2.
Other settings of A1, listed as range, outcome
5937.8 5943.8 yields 12.58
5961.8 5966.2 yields 12.57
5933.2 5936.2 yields 12.14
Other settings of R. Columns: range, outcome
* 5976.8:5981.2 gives 12.46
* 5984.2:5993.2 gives 12.43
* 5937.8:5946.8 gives 12.73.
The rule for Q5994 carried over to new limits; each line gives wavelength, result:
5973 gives 12.68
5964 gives 12.64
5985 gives 12.43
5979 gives 12.37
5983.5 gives 12.57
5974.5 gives 12.74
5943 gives 12.58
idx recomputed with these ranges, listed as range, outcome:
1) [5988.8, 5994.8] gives 12.3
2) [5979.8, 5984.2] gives 12.5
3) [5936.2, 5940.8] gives 12.6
